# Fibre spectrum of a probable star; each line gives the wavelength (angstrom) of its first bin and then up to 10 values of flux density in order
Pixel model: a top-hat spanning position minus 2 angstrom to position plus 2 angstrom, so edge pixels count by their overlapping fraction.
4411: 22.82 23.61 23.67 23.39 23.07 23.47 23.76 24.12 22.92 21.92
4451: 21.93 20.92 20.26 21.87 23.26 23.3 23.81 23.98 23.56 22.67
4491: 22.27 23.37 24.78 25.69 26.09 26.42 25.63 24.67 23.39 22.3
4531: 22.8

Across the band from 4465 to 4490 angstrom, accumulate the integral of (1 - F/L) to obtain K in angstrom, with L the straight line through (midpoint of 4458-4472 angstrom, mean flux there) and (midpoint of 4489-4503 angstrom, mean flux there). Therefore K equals -0.6 angstrom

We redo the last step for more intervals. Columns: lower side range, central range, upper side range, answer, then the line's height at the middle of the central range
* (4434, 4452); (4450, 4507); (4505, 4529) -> 1.7 angstrom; 23.8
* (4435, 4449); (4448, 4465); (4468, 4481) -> 1.5 angstrom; 23.3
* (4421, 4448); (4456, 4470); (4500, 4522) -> 1.3 angstrom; 24.1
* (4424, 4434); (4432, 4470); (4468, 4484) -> 1.8 angstrom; 23.5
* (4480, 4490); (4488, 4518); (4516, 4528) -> -1.8 angstrom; 23.4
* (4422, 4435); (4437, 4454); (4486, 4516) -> 0.8 angstrom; 23.7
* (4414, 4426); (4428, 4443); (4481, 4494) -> -0.2 angstrom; 23.4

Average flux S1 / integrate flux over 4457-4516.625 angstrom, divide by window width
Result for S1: 23.8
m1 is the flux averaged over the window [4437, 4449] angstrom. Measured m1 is 23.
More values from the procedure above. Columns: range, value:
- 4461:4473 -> 22.8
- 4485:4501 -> 23.3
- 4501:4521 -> 25.7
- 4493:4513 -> 25.3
